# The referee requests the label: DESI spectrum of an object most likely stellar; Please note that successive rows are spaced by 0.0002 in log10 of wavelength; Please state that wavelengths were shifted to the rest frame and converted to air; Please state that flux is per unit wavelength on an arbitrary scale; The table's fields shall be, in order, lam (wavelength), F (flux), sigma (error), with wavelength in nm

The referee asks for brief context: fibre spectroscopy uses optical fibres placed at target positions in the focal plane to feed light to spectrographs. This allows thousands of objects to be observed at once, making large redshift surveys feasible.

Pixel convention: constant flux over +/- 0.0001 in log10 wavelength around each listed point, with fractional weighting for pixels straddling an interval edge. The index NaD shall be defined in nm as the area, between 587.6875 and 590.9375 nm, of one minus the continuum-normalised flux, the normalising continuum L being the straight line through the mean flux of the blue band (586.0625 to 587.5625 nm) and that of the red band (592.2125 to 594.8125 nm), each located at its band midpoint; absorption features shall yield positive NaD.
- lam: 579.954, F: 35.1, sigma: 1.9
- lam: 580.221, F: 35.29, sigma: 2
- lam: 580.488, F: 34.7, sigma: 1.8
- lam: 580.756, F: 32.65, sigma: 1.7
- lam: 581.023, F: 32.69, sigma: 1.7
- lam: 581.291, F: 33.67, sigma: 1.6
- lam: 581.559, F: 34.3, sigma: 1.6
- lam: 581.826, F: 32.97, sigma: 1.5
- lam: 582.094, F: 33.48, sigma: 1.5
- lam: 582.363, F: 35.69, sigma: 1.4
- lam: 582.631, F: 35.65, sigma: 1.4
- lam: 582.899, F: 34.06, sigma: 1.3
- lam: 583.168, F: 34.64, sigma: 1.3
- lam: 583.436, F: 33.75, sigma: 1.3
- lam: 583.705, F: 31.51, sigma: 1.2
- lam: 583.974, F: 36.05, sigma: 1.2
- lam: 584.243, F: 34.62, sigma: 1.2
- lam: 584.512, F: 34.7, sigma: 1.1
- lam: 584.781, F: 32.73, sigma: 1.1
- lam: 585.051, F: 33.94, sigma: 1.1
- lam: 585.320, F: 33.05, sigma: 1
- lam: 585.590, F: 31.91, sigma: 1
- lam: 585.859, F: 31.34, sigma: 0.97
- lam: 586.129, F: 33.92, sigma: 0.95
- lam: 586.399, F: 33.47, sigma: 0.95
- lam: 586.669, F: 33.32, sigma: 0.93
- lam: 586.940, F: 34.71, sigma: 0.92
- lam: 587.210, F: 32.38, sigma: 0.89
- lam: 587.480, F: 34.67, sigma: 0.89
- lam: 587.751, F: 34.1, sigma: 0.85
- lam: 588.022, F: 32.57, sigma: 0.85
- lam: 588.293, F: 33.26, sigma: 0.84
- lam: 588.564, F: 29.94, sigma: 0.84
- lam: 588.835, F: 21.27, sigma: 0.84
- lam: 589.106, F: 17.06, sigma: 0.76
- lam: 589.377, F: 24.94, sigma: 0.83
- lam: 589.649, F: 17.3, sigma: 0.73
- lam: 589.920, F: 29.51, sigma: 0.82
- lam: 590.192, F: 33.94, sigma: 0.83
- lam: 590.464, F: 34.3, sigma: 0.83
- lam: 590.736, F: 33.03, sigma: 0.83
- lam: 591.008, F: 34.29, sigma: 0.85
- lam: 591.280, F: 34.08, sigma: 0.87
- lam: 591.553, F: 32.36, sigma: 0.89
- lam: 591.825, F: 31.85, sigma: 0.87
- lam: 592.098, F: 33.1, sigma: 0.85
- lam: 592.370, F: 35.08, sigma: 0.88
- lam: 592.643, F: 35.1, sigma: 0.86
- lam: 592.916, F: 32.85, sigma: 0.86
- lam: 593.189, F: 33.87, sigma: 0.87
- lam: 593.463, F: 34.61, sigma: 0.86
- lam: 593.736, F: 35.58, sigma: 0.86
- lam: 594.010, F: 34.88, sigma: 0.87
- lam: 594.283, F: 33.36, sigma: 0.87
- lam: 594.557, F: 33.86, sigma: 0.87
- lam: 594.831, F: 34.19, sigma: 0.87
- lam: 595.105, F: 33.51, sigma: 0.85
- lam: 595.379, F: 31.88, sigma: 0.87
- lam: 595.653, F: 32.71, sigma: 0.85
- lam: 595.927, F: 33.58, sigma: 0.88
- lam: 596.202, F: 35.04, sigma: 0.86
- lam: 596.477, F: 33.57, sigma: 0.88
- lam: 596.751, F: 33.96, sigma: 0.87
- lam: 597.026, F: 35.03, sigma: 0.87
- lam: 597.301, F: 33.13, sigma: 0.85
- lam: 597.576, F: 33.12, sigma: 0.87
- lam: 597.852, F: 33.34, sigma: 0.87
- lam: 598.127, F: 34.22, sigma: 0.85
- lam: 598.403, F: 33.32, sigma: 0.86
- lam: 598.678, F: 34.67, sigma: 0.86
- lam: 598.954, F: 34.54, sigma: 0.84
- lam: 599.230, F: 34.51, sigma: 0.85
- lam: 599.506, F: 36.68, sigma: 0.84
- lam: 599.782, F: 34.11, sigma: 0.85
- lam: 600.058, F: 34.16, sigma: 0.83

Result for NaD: 0.528 nm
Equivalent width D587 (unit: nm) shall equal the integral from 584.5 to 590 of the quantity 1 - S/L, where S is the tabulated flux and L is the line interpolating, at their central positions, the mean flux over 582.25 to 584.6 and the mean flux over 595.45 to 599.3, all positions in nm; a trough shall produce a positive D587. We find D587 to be 0.634 nm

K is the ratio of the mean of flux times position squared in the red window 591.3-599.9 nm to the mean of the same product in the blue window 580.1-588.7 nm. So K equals 1.0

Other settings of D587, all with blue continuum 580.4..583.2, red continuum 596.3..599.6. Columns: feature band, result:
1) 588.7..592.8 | 0.511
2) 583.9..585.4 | -0.005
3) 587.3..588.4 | 0.015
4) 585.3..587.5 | 0.059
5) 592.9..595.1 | -0.004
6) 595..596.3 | 0.032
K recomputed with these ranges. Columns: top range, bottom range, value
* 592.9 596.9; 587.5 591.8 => 1.16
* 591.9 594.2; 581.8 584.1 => 1.04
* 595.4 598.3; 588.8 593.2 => 1.13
